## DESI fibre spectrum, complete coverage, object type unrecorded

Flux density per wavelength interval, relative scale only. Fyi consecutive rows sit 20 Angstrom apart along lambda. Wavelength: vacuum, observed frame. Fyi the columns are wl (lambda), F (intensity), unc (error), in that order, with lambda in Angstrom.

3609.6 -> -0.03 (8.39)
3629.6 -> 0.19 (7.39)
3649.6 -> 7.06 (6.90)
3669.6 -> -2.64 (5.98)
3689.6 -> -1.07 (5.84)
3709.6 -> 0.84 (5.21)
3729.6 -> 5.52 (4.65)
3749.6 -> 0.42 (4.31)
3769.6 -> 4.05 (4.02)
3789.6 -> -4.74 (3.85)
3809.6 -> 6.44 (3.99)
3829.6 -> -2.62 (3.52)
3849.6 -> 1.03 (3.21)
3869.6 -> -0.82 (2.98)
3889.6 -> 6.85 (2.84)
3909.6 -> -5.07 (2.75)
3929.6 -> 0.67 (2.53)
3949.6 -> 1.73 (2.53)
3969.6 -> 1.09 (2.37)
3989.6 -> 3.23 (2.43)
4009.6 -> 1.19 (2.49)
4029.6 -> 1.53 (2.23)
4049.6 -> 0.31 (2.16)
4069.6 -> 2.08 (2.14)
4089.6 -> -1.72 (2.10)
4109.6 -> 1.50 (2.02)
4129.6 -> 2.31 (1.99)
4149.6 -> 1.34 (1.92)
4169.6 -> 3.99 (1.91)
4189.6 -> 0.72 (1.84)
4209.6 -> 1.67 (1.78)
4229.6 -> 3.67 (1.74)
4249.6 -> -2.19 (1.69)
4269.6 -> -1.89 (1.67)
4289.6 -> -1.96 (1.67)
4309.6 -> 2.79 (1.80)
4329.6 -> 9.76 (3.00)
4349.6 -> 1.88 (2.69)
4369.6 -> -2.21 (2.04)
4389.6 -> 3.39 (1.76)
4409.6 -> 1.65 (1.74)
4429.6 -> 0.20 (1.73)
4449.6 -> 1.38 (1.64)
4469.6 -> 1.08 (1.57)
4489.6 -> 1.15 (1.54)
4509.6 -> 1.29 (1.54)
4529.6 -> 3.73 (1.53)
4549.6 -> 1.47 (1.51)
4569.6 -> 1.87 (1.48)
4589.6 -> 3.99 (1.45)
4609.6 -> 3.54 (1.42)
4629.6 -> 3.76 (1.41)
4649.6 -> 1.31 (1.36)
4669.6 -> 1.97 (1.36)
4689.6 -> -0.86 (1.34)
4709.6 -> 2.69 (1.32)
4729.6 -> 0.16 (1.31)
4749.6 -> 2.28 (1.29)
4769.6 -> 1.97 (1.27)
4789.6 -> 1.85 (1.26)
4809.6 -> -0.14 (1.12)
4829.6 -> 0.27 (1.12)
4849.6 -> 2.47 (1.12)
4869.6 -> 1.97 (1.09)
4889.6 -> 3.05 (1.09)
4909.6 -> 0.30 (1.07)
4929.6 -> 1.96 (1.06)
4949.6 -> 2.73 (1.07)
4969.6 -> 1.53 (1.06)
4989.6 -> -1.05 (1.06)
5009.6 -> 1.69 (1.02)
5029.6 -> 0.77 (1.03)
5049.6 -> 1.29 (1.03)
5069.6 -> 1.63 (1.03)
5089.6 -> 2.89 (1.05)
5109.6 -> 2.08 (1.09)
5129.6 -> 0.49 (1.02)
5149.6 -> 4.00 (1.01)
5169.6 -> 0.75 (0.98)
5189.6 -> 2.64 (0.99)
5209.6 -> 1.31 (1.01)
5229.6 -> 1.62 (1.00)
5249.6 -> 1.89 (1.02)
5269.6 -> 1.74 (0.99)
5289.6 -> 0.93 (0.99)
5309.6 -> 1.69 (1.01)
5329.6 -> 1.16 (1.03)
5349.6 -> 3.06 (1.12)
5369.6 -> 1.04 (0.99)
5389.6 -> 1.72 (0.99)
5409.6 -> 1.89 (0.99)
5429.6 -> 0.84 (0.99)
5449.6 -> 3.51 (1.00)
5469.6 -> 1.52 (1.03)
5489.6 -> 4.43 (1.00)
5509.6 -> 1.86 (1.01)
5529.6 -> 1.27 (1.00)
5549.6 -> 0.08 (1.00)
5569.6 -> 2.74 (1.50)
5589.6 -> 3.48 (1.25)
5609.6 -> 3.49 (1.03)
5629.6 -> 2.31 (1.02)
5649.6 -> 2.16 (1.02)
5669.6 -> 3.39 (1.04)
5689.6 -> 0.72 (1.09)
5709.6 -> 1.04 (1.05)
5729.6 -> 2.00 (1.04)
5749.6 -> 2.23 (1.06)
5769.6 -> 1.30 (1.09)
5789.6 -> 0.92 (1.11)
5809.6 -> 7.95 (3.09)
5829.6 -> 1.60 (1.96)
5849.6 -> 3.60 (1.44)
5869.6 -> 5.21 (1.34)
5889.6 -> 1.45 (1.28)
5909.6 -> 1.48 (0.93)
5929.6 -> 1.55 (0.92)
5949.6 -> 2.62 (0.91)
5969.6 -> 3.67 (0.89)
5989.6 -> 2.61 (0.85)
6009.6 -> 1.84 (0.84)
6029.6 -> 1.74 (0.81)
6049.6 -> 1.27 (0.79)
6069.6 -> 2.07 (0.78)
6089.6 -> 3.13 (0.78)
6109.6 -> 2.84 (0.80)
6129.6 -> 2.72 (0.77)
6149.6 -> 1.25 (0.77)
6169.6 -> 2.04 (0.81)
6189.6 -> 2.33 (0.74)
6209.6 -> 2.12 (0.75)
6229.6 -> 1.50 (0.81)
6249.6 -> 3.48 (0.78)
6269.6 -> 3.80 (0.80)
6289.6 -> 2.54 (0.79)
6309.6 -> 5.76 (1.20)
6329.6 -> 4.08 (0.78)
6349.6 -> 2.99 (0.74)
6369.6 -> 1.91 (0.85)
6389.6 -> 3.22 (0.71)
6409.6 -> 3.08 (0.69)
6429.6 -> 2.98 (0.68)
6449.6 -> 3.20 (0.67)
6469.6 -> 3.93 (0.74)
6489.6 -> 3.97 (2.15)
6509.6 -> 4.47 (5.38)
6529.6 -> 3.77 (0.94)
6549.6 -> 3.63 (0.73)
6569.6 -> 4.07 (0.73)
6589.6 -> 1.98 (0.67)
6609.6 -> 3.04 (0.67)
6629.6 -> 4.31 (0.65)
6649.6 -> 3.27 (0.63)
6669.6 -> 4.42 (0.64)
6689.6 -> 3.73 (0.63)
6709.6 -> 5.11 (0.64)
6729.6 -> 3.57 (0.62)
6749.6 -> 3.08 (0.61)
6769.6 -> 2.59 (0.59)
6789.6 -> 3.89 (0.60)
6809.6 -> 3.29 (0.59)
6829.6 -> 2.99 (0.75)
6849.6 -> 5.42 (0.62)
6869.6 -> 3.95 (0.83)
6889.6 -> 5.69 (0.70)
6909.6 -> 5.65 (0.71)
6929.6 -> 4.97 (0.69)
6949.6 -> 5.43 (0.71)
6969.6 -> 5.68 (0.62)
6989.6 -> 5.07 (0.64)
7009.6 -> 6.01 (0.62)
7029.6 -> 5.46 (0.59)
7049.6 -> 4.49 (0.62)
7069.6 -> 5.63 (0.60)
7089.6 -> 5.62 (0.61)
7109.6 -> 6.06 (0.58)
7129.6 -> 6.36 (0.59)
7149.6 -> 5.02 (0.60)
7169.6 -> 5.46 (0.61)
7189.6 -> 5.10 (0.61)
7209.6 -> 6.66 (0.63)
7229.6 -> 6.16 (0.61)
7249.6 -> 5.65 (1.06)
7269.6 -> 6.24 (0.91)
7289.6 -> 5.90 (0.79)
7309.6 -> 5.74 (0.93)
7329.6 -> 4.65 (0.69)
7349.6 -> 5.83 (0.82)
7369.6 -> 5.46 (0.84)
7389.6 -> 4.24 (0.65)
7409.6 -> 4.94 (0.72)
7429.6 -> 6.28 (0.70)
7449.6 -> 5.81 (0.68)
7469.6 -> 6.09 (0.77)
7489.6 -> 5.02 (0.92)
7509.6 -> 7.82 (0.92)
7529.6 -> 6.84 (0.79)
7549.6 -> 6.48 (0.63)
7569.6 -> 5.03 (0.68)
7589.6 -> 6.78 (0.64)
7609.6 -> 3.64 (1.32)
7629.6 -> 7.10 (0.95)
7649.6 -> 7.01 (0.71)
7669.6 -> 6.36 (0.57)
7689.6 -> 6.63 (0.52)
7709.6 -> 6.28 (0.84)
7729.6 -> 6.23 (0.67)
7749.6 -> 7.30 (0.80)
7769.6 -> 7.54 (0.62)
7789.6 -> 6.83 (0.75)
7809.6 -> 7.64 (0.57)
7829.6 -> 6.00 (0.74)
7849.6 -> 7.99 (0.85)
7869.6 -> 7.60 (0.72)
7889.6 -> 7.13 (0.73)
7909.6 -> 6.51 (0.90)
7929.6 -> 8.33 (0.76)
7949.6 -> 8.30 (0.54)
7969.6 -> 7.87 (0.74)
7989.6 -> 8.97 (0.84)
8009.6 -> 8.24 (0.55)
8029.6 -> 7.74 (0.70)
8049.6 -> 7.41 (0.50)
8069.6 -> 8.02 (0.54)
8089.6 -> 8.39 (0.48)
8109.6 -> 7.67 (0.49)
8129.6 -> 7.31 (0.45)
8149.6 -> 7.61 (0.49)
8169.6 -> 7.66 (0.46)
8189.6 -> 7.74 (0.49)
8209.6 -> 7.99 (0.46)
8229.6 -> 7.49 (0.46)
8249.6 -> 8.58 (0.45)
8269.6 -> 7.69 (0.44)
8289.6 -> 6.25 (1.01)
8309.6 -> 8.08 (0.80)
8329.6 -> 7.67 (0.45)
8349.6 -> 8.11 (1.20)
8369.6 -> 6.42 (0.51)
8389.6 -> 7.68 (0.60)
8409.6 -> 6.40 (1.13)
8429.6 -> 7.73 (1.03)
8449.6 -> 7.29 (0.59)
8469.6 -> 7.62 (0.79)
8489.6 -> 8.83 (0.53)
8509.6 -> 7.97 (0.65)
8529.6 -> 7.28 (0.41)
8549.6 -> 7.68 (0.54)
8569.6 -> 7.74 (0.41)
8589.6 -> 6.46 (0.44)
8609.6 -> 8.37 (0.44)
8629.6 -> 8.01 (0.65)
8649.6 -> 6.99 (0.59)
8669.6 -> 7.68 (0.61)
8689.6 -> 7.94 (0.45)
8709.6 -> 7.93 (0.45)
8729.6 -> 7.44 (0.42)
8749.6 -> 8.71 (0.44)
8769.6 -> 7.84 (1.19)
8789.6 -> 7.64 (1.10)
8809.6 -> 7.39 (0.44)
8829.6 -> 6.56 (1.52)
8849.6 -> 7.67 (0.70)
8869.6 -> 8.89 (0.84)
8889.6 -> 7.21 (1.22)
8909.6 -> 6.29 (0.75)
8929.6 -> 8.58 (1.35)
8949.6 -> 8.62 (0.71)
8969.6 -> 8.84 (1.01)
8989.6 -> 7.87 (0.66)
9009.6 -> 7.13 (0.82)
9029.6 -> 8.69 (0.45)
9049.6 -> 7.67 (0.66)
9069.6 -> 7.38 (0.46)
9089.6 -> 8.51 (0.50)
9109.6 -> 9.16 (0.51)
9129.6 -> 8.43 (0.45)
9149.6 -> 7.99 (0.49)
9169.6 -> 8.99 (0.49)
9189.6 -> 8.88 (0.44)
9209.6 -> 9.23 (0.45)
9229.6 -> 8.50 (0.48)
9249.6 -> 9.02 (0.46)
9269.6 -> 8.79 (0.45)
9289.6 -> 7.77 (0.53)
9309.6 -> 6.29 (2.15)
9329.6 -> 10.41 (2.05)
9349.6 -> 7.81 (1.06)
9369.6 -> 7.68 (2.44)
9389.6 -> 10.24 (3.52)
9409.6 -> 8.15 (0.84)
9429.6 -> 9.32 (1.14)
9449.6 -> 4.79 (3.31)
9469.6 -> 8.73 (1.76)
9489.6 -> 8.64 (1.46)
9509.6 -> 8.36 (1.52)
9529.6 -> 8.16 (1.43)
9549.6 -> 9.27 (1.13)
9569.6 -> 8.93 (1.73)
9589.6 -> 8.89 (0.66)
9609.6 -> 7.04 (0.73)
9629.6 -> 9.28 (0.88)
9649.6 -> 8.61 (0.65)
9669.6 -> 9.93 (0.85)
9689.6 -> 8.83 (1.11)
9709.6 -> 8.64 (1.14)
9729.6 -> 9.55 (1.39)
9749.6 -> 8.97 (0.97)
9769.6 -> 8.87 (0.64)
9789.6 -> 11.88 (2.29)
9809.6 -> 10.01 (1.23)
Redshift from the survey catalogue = 0.72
